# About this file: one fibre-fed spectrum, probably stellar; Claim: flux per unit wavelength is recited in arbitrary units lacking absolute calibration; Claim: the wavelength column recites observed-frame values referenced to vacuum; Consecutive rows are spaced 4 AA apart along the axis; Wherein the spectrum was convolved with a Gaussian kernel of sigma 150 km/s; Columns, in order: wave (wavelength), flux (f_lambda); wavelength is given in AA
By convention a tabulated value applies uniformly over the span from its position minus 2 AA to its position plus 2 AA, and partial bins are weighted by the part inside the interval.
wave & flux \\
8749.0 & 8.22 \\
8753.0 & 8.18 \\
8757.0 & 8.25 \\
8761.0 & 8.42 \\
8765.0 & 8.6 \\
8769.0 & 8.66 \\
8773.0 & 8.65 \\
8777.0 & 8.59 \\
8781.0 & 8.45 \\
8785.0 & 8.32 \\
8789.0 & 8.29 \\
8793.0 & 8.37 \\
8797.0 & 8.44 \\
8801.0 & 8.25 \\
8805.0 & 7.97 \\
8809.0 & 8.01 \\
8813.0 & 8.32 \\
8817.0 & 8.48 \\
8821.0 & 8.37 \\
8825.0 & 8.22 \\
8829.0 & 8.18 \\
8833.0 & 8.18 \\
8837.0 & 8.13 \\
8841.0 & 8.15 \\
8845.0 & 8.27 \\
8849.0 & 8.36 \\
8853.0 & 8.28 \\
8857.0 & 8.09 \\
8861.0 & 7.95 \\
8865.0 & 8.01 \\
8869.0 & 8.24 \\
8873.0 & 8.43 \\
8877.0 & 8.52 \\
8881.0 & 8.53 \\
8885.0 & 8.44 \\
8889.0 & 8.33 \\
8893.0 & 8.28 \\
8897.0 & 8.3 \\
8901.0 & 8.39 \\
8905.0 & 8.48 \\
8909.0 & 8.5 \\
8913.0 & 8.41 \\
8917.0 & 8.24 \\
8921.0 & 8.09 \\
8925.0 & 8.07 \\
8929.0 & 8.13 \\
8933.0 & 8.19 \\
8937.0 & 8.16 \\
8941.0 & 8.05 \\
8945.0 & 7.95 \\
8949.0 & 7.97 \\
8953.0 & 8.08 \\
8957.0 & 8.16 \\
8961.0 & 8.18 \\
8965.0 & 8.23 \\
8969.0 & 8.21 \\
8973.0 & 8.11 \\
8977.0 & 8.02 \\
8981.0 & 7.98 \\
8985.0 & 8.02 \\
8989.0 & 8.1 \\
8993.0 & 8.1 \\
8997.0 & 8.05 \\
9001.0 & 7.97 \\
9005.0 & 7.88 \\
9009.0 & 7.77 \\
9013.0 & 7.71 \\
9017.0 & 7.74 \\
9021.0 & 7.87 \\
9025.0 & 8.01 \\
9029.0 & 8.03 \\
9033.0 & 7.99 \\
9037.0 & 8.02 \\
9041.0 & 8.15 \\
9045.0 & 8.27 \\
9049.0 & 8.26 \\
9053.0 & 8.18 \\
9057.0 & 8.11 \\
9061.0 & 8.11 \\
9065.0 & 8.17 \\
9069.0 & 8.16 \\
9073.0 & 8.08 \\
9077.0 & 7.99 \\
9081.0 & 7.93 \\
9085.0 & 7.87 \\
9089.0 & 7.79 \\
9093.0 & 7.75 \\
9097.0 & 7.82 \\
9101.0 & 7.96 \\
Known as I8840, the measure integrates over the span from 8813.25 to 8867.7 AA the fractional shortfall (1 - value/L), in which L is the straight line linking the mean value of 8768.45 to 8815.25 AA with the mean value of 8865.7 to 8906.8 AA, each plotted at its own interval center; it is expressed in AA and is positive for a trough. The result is 1.02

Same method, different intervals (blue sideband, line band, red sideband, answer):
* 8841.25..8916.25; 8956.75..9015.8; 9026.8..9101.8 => 0.9 AA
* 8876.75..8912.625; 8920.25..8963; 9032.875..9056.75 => 1.2 AA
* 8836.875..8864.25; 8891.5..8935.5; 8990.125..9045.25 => -1.0 AA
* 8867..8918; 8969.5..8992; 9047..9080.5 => 0.5 AA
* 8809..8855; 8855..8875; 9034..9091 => 0.2 AA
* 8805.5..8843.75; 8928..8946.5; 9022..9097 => 0.1 AA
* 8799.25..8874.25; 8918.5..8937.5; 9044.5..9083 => 0.1 AA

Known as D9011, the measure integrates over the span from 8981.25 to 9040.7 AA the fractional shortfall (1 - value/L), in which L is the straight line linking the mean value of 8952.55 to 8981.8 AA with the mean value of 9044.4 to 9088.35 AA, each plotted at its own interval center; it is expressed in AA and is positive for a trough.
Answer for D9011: 1.2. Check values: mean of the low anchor 8.13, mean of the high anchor 8.09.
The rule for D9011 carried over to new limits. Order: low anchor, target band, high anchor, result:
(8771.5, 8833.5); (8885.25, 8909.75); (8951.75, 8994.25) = -0.5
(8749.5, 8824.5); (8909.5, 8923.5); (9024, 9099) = -0.1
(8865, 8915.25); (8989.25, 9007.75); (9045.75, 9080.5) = 0.5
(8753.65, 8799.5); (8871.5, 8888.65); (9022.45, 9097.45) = -0.3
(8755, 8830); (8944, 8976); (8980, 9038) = -0.3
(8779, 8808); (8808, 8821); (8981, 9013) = -0.1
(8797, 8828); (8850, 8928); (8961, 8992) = -1.1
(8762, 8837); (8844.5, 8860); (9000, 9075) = 0.1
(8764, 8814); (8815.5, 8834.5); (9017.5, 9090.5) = 0.1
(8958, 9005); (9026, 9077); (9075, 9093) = -1.1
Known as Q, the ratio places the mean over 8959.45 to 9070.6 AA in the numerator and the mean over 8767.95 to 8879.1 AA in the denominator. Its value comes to 0.97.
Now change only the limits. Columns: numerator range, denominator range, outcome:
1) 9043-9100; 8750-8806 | 0.96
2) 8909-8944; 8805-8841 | 1.00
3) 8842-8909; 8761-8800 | 0.98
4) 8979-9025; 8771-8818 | 0.95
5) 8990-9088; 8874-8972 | 0.97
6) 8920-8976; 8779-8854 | 0.98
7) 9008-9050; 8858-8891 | 0.96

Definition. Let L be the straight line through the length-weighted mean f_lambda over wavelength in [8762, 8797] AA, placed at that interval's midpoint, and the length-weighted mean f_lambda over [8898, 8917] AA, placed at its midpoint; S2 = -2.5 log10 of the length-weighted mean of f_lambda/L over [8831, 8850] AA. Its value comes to 0.03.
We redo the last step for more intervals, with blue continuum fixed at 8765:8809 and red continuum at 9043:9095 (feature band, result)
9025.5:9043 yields 0.01 mag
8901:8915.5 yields -0.03 mag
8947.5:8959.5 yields 0.01 mag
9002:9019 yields 0.05 mag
